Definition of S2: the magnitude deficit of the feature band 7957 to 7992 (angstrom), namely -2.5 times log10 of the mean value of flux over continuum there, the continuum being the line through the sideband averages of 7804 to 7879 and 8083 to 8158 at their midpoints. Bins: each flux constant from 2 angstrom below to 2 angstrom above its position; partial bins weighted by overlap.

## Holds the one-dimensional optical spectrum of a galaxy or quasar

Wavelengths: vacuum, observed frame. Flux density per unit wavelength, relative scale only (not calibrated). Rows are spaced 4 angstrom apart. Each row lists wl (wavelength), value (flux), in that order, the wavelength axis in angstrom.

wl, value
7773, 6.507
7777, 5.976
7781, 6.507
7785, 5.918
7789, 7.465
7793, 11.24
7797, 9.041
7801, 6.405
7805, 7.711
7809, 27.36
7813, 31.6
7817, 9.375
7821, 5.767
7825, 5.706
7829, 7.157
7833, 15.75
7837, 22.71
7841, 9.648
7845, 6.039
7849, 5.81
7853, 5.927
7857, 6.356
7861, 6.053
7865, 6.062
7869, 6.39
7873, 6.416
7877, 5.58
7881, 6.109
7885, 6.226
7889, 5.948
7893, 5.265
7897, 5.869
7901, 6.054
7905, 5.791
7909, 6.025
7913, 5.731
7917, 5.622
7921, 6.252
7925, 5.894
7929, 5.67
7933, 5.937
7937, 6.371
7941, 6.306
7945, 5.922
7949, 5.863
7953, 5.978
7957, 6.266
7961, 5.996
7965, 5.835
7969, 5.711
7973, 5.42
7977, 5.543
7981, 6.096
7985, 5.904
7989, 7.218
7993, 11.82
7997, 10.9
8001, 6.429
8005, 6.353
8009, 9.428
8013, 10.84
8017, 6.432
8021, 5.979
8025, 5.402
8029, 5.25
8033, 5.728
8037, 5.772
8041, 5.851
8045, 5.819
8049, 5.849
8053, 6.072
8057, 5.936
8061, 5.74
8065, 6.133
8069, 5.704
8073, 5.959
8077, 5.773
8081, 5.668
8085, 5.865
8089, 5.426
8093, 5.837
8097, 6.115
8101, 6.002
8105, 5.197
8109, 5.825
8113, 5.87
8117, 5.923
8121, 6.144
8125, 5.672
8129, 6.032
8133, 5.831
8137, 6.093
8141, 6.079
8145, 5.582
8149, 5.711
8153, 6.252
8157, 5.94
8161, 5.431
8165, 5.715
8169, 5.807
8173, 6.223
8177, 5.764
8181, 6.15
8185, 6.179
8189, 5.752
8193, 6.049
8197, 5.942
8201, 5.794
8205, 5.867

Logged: 0.32 mag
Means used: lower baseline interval 10.4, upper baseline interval 5.86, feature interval 6.15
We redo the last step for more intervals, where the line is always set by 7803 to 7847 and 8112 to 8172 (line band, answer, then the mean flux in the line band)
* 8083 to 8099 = 0.22 mag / 5.81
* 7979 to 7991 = 0.45 mag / 6.41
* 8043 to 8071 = 0.32 mag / 5.89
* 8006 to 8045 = 0.29 mag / 6.69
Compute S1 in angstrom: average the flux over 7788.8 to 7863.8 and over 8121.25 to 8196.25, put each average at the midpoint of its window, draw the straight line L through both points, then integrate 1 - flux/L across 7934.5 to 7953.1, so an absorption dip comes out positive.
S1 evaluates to 6.2 angstrom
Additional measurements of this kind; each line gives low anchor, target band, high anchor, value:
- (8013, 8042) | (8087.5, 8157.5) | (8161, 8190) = 1.4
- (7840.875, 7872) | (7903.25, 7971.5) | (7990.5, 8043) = 9.2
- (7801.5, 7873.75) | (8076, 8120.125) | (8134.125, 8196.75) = 7.0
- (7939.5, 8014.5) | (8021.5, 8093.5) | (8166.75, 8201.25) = 9.2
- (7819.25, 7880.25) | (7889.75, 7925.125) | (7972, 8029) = 8.9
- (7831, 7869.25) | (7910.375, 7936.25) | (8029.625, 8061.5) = 6.7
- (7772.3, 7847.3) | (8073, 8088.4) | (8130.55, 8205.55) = 3.0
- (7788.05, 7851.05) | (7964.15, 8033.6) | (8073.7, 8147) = 9.0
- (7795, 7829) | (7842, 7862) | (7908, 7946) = 7.9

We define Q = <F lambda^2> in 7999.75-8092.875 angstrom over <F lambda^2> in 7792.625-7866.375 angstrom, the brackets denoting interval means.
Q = 0.61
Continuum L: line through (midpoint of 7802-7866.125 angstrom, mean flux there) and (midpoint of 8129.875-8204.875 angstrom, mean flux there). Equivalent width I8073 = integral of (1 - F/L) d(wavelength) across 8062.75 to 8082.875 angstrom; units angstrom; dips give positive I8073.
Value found 4.23 angstrom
